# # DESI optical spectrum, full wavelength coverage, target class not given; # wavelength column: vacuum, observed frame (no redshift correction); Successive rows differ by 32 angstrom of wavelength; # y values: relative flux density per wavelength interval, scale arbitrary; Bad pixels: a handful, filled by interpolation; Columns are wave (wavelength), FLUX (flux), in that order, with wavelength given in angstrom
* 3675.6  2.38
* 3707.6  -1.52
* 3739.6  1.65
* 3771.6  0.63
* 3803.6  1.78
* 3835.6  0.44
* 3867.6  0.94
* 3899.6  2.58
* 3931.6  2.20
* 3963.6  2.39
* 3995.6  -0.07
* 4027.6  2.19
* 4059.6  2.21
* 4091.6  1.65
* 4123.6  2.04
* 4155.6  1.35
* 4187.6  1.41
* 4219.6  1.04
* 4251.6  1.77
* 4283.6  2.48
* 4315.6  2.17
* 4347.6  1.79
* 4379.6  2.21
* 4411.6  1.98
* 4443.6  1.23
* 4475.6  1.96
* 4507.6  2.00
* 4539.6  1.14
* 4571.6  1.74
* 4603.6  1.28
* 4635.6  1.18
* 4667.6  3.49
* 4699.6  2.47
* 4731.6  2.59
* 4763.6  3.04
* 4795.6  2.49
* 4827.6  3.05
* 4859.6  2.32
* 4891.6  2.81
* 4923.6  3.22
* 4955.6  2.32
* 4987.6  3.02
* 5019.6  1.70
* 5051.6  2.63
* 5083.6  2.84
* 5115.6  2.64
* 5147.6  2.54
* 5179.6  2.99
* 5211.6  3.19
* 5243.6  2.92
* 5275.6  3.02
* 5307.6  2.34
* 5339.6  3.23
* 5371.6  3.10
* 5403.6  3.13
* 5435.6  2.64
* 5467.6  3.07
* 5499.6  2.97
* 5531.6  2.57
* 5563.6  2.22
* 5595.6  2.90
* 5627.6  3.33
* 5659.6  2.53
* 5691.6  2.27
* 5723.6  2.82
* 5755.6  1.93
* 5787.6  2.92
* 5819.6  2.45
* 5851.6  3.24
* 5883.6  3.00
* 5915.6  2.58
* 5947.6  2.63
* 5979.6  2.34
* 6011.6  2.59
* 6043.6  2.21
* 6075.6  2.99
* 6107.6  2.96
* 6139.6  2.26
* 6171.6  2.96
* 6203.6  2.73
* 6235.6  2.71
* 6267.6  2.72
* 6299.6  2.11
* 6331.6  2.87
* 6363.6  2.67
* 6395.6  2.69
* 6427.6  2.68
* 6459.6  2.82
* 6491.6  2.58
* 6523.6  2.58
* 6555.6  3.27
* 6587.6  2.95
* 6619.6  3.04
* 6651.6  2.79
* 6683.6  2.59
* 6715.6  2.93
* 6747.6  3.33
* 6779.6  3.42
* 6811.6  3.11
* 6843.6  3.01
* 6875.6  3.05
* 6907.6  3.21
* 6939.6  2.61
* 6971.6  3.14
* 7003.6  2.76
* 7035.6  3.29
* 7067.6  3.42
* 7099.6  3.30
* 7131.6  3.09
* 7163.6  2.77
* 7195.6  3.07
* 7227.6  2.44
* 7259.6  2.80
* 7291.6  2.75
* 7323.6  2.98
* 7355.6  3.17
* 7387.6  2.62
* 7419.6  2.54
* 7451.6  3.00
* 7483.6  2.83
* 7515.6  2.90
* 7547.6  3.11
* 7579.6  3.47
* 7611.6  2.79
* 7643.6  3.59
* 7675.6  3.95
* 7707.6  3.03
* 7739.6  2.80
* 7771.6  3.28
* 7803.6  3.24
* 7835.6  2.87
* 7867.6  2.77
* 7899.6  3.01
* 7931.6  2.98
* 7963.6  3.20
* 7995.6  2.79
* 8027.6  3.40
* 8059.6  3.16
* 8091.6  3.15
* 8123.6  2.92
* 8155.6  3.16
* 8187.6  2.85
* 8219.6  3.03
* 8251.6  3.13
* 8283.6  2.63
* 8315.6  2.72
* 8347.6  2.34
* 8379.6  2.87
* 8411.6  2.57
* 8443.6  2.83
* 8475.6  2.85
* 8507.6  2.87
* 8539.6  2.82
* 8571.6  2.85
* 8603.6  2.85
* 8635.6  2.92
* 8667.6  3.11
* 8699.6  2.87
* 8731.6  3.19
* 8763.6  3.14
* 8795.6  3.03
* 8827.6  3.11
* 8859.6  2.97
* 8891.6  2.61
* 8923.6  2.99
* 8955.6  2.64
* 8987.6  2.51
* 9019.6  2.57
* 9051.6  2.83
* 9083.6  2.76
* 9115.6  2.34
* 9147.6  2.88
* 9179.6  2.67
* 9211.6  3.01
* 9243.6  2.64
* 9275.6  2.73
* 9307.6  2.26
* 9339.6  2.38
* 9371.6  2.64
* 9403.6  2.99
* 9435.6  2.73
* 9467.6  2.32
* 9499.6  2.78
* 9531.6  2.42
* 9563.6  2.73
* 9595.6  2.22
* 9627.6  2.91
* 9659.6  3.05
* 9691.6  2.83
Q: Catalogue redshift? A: 0.167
